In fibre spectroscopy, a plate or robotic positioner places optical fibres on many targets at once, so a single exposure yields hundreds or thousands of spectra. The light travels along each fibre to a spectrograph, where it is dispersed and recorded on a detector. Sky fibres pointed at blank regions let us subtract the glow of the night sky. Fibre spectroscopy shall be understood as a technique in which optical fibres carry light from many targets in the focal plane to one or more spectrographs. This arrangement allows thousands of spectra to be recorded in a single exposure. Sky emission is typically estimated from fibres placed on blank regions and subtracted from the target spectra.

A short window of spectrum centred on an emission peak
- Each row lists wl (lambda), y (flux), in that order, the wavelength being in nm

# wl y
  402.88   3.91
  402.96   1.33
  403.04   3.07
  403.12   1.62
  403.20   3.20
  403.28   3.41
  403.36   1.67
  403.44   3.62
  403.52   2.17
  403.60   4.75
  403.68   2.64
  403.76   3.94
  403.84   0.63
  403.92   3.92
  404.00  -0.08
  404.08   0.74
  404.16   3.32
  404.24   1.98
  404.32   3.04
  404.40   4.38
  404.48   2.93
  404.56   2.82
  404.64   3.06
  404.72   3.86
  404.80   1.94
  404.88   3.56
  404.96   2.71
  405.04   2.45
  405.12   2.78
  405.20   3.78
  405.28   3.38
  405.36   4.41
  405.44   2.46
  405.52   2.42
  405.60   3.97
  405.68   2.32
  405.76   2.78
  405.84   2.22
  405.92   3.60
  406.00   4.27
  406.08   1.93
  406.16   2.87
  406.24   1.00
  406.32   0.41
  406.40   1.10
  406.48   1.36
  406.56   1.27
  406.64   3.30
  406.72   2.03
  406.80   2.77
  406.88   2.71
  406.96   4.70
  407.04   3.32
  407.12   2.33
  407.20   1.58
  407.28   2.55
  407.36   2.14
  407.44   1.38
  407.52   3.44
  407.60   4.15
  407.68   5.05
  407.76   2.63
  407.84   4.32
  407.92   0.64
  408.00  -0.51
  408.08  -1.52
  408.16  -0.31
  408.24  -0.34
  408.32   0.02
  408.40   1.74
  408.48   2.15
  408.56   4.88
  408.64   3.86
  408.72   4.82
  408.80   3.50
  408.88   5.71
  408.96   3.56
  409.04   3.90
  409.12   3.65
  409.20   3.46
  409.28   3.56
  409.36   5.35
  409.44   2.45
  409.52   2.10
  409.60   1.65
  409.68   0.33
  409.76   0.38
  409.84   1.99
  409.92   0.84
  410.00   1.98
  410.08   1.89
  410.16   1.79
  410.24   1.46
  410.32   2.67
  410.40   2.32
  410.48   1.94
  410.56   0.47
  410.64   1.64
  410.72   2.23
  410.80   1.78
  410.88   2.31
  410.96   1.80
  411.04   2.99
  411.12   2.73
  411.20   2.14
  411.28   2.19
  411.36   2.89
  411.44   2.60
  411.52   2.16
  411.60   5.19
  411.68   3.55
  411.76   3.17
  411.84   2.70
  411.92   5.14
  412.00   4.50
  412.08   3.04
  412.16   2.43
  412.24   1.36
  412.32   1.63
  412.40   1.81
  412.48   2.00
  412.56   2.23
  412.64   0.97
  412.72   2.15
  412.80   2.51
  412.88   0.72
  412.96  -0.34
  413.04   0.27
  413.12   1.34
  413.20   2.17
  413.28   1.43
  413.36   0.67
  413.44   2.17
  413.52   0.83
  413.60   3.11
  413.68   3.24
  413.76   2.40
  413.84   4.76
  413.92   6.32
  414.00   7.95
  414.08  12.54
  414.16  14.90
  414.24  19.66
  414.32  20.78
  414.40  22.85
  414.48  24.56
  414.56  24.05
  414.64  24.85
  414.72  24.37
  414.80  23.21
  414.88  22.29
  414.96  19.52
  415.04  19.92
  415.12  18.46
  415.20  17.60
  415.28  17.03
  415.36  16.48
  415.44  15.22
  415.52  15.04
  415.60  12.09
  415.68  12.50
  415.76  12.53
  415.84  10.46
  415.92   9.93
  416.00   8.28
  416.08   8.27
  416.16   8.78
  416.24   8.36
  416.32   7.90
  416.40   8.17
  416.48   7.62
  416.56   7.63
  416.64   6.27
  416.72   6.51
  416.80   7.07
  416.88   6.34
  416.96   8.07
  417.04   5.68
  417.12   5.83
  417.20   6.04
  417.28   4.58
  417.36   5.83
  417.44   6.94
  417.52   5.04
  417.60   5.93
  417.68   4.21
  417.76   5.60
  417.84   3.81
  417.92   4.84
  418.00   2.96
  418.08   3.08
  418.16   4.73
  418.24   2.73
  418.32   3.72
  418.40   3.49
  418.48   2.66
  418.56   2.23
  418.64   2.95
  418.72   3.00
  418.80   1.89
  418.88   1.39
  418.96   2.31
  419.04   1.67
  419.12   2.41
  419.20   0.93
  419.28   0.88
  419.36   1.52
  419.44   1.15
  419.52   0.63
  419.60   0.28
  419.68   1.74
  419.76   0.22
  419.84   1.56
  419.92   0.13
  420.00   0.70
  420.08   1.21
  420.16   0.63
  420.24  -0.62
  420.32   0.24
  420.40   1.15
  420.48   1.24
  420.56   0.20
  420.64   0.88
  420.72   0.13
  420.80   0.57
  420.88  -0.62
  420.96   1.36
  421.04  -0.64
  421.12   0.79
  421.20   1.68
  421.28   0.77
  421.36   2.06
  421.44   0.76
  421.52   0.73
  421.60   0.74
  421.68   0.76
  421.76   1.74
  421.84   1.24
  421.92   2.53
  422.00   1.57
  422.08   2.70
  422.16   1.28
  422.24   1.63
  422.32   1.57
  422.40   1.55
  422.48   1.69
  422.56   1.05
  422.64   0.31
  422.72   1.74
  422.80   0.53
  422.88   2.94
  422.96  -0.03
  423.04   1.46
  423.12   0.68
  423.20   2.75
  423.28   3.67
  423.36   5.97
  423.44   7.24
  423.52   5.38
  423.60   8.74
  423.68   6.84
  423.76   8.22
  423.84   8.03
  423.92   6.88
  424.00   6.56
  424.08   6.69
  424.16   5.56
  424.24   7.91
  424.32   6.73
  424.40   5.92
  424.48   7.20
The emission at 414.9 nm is Lyman alpha 1216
